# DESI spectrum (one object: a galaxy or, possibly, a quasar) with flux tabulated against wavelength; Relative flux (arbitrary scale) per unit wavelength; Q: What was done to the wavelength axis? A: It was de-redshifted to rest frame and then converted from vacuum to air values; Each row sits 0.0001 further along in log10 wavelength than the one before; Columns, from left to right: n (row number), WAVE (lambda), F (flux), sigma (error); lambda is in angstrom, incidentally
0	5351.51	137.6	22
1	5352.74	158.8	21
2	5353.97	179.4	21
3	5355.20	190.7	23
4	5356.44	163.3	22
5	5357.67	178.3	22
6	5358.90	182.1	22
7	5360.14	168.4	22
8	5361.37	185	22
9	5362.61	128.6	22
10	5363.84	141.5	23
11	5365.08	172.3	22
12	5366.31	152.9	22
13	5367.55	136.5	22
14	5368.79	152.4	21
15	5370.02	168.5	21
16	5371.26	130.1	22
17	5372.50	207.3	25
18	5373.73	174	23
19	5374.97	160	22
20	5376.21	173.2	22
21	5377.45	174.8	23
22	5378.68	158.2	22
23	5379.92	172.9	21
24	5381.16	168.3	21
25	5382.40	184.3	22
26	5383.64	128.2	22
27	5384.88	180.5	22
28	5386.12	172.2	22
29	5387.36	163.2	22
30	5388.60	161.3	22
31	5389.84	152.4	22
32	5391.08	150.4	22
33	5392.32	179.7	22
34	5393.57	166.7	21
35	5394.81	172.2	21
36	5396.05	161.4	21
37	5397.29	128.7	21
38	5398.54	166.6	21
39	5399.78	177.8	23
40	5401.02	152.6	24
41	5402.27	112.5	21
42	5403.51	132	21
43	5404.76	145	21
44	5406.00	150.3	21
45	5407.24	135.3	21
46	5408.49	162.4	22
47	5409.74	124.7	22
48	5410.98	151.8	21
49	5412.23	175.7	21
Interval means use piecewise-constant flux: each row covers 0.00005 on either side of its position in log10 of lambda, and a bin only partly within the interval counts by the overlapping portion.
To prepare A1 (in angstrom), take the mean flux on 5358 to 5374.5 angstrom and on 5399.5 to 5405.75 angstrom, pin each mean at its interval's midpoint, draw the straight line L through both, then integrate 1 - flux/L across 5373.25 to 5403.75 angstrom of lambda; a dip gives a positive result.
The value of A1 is -2.3 angstrom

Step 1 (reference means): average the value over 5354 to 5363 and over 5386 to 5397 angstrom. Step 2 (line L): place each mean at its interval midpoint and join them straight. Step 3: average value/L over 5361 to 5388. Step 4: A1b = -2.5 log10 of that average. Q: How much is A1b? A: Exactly 0.03 mag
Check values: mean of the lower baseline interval 172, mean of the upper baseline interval 163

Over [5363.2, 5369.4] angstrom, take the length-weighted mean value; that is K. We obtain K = 151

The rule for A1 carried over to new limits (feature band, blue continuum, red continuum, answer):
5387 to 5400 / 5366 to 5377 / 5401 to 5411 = -1.22 angstrom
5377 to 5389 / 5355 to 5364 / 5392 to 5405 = -0.55 angstrom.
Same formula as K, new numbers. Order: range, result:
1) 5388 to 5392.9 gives 161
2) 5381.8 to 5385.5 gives 164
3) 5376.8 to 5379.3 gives 167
